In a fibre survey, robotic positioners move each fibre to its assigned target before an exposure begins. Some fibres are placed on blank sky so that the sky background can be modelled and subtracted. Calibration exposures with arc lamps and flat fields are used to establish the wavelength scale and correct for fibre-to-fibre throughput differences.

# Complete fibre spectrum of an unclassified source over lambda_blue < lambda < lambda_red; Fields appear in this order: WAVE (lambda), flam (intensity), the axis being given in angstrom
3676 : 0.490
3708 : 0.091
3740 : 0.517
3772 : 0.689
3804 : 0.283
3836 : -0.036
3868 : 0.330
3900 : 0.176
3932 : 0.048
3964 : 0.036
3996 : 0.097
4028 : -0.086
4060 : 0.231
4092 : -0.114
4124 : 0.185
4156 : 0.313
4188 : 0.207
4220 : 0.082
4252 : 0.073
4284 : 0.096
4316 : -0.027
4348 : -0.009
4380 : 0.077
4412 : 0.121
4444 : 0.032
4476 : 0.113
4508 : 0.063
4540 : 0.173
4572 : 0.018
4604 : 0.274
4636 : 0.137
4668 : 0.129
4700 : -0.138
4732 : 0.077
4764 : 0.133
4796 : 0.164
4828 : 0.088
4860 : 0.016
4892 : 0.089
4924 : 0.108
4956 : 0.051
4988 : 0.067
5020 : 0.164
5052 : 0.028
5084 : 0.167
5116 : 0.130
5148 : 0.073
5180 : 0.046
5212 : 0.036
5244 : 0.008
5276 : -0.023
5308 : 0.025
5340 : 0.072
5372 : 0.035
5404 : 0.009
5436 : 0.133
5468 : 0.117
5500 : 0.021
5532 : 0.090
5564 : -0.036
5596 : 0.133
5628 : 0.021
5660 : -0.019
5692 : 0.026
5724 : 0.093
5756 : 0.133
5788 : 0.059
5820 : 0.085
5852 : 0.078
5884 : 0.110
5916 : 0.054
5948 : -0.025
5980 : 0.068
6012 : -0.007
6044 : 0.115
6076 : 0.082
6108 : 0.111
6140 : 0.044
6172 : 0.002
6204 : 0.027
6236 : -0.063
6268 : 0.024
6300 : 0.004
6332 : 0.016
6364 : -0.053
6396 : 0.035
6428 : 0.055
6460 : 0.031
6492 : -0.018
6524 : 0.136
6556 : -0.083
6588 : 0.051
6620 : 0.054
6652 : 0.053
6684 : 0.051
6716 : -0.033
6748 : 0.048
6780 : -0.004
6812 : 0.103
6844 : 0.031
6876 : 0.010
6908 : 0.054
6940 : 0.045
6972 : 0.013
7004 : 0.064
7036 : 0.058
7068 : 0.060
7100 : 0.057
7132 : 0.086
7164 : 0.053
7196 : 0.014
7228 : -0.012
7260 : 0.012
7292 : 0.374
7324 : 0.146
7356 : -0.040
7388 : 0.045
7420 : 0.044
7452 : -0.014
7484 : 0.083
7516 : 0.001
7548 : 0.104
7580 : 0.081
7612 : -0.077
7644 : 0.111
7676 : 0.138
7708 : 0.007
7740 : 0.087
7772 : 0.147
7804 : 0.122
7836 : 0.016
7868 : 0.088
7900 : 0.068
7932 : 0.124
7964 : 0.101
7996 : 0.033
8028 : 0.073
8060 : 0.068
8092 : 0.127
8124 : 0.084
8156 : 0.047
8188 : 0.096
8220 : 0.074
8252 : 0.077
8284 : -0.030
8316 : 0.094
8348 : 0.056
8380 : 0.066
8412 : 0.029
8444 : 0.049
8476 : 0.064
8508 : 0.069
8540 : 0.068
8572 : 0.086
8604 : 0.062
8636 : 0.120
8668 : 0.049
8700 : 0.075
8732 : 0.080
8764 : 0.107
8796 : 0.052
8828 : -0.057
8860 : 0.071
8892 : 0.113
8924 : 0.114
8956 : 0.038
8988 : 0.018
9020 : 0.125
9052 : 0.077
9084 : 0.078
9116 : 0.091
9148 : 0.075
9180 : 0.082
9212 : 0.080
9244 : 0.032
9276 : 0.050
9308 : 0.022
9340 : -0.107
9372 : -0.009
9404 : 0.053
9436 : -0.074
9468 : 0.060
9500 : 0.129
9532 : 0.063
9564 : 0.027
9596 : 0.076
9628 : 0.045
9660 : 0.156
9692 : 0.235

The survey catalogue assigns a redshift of 0.955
